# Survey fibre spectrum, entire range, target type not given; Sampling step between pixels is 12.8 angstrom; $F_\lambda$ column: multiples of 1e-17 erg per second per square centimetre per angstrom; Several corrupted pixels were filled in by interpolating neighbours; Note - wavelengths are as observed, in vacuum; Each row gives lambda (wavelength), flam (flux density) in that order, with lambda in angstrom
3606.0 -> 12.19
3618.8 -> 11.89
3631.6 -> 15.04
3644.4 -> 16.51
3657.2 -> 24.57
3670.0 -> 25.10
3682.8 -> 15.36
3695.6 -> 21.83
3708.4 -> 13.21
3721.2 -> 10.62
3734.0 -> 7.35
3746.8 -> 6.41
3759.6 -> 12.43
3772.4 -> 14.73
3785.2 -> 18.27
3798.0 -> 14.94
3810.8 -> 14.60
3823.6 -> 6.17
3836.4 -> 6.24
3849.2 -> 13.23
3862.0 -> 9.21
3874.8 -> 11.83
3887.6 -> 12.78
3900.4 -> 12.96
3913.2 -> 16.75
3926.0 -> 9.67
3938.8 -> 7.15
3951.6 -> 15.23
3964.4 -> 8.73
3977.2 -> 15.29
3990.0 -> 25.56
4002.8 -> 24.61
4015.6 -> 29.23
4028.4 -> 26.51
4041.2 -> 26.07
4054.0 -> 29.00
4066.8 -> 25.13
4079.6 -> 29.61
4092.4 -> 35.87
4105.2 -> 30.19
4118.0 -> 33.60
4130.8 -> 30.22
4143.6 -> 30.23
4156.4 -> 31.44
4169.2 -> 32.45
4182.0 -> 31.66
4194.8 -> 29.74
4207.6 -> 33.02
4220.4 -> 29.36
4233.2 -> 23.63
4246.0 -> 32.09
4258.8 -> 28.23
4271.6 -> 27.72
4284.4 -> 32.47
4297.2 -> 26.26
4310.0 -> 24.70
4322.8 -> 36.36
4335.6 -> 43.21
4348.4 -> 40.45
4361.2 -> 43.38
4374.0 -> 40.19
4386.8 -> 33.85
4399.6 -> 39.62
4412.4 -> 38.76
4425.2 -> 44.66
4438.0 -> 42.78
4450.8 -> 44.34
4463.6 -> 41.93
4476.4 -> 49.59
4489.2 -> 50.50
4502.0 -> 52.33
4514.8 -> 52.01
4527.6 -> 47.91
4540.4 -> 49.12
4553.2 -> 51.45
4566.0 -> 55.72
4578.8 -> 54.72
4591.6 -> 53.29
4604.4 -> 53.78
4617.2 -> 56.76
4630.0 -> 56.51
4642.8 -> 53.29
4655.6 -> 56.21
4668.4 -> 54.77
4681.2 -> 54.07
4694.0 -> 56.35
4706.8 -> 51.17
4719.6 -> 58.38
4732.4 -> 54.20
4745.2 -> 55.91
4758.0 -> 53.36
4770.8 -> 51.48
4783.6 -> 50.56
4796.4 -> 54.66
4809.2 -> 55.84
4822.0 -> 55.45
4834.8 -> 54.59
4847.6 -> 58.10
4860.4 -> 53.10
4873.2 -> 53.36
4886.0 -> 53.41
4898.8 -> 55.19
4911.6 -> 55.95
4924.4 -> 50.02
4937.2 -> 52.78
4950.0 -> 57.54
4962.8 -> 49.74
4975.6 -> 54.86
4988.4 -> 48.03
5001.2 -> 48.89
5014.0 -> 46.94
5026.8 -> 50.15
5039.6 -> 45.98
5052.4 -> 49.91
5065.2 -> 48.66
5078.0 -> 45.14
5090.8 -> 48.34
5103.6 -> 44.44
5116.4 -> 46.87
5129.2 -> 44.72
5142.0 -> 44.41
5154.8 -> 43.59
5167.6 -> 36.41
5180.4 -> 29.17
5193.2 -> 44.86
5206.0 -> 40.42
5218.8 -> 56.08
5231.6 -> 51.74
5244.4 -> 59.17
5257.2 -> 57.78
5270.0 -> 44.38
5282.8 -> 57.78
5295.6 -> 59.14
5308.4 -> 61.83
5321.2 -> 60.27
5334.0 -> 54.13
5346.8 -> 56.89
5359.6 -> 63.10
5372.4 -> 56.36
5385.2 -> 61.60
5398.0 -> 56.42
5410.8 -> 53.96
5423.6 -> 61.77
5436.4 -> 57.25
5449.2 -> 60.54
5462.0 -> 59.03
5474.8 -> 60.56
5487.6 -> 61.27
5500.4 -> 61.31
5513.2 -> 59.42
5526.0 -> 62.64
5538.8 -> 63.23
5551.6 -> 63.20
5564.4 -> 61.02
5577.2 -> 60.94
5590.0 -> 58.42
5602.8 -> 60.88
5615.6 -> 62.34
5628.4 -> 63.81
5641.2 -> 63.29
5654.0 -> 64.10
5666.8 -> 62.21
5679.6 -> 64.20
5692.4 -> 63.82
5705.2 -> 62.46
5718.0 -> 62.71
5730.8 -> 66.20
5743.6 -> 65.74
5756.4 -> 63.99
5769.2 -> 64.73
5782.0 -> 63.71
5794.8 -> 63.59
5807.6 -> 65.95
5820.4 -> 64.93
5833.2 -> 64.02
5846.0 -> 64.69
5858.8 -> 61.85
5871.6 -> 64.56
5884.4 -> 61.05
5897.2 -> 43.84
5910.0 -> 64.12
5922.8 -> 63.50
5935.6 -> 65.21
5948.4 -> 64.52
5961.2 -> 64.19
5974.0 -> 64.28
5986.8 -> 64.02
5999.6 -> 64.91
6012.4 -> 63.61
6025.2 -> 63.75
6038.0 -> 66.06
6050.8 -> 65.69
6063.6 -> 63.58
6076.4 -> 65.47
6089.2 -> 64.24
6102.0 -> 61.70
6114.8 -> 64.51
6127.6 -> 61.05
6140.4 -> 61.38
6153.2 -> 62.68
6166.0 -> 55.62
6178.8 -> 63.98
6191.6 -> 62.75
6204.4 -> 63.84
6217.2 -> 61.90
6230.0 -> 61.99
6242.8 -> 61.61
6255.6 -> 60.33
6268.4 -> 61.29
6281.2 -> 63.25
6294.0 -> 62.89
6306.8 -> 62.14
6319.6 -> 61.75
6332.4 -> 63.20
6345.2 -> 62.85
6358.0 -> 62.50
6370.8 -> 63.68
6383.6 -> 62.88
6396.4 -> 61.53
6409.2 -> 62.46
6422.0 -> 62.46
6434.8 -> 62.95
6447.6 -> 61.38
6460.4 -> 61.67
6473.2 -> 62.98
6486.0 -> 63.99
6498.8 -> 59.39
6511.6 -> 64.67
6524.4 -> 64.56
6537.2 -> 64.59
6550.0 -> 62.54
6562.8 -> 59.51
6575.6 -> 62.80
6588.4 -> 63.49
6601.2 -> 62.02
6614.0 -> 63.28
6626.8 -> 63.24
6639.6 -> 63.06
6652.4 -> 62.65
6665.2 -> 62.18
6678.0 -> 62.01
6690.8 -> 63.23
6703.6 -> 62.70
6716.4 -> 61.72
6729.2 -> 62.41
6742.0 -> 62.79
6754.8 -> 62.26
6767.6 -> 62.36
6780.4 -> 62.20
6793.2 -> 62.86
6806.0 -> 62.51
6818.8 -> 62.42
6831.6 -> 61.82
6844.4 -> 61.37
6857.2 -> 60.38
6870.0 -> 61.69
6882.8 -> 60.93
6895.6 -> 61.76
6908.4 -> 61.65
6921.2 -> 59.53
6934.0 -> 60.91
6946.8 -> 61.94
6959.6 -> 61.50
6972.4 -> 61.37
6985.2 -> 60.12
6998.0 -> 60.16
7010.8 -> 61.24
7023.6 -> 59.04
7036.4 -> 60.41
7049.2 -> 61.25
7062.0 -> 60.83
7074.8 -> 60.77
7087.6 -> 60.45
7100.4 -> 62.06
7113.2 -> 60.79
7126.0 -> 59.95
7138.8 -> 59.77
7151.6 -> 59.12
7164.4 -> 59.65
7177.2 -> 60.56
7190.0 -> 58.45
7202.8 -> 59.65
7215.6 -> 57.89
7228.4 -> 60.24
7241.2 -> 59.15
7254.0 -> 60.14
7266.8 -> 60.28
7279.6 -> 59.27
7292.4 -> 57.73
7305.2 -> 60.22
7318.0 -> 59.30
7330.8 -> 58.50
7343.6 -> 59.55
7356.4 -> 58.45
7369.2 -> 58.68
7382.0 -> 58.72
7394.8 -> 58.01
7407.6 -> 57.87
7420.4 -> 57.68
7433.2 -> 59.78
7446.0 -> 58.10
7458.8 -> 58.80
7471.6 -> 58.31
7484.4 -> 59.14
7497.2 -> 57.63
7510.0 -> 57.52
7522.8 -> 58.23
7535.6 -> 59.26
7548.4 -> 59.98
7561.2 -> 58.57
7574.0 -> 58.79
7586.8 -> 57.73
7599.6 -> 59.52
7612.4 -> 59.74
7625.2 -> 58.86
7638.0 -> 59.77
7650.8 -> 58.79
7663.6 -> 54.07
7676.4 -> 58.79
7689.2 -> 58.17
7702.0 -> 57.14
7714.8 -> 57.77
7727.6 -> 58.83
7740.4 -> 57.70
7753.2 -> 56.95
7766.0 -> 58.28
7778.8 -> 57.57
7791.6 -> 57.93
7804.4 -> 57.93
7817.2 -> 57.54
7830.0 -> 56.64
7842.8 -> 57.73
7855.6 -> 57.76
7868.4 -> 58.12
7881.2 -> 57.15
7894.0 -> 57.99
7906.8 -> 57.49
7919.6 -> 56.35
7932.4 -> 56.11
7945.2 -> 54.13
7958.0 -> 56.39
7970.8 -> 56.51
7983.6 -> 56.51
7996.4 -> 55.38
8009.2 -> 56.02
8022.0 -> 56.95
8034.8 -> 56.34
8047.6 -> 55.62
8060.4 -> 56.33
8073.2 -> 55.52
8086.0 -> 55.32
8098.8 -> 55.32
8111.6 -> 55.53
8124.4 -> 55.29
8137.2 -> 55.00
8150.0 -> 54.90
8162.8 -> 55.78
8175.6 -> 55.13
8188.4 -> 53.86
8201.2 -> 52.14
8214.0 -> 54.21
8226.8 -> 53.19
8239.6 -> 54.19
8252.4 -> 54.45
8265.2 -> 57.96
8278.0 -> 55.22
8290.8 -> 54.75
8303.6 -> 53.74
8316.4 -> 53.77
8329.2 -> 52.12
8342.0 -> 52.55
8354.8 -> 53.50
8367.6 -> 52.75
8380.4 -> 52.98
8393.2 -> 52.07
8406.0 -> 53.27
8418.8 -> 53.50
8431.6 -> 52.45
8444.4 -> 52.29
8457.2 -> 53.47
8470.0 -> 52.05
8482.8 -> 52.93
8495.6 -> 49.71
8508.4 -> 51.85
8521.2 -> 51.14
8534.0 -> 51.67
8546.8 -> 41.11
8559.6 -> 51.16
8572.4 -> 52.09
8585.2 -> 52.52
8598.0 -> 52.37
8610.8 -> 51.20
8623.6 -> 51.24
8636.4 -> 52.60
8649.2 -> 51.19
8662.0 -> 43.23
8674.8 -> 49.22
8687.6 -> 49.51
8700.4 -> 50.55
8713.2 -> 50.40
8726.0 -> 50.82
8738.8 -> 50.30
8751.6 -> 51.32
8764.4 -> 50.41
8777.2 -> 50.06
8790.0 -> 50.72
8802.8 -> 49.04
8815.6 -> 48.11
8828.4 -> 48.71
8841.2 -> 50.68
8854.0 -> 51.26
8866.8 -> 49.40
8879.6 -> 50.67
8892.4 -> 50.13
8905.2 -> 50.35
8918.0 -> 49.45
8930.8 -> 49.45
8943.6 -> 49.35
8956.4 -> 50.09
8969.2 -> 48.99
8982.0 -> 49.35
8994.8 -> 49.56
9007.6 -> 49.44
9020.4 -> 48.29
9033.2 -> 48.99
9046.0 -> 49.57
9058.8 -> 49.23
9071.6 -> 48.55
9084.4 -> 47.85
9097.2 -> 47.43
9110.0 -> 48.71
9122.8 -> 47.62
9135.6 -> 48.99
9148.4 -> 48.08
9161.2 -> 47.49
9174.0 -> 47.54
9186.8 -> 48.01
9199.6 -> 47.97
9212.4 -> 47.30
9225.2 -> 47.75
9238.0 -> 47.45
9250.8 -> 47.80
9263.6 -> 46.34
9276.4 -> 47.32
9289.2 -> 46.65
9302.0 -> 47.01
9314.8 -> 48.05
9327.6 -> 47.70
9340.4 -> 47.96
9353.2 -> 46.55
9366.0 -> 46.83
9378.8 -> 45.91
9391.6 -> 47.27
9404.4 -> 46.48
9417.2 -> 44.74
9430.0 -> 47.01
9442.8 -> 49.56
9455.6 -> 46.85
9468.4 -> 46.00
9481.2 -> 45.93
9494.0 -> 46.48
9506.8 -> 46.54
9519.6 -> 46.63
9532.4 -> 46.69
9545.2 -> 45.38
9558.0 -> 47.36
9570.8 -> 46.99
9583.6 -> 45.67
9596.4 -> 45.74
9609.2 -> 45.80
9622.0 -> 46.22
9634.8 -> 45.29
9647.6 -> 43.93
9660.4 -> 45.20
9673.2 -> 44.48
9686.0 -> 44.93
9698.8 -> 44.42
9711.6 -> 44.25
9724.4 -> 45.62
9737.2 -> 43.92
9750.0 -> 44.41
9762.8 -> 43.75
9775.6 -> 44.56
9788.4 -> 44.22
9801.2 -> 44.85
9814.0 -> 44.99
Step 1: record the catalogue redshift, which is 0.00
